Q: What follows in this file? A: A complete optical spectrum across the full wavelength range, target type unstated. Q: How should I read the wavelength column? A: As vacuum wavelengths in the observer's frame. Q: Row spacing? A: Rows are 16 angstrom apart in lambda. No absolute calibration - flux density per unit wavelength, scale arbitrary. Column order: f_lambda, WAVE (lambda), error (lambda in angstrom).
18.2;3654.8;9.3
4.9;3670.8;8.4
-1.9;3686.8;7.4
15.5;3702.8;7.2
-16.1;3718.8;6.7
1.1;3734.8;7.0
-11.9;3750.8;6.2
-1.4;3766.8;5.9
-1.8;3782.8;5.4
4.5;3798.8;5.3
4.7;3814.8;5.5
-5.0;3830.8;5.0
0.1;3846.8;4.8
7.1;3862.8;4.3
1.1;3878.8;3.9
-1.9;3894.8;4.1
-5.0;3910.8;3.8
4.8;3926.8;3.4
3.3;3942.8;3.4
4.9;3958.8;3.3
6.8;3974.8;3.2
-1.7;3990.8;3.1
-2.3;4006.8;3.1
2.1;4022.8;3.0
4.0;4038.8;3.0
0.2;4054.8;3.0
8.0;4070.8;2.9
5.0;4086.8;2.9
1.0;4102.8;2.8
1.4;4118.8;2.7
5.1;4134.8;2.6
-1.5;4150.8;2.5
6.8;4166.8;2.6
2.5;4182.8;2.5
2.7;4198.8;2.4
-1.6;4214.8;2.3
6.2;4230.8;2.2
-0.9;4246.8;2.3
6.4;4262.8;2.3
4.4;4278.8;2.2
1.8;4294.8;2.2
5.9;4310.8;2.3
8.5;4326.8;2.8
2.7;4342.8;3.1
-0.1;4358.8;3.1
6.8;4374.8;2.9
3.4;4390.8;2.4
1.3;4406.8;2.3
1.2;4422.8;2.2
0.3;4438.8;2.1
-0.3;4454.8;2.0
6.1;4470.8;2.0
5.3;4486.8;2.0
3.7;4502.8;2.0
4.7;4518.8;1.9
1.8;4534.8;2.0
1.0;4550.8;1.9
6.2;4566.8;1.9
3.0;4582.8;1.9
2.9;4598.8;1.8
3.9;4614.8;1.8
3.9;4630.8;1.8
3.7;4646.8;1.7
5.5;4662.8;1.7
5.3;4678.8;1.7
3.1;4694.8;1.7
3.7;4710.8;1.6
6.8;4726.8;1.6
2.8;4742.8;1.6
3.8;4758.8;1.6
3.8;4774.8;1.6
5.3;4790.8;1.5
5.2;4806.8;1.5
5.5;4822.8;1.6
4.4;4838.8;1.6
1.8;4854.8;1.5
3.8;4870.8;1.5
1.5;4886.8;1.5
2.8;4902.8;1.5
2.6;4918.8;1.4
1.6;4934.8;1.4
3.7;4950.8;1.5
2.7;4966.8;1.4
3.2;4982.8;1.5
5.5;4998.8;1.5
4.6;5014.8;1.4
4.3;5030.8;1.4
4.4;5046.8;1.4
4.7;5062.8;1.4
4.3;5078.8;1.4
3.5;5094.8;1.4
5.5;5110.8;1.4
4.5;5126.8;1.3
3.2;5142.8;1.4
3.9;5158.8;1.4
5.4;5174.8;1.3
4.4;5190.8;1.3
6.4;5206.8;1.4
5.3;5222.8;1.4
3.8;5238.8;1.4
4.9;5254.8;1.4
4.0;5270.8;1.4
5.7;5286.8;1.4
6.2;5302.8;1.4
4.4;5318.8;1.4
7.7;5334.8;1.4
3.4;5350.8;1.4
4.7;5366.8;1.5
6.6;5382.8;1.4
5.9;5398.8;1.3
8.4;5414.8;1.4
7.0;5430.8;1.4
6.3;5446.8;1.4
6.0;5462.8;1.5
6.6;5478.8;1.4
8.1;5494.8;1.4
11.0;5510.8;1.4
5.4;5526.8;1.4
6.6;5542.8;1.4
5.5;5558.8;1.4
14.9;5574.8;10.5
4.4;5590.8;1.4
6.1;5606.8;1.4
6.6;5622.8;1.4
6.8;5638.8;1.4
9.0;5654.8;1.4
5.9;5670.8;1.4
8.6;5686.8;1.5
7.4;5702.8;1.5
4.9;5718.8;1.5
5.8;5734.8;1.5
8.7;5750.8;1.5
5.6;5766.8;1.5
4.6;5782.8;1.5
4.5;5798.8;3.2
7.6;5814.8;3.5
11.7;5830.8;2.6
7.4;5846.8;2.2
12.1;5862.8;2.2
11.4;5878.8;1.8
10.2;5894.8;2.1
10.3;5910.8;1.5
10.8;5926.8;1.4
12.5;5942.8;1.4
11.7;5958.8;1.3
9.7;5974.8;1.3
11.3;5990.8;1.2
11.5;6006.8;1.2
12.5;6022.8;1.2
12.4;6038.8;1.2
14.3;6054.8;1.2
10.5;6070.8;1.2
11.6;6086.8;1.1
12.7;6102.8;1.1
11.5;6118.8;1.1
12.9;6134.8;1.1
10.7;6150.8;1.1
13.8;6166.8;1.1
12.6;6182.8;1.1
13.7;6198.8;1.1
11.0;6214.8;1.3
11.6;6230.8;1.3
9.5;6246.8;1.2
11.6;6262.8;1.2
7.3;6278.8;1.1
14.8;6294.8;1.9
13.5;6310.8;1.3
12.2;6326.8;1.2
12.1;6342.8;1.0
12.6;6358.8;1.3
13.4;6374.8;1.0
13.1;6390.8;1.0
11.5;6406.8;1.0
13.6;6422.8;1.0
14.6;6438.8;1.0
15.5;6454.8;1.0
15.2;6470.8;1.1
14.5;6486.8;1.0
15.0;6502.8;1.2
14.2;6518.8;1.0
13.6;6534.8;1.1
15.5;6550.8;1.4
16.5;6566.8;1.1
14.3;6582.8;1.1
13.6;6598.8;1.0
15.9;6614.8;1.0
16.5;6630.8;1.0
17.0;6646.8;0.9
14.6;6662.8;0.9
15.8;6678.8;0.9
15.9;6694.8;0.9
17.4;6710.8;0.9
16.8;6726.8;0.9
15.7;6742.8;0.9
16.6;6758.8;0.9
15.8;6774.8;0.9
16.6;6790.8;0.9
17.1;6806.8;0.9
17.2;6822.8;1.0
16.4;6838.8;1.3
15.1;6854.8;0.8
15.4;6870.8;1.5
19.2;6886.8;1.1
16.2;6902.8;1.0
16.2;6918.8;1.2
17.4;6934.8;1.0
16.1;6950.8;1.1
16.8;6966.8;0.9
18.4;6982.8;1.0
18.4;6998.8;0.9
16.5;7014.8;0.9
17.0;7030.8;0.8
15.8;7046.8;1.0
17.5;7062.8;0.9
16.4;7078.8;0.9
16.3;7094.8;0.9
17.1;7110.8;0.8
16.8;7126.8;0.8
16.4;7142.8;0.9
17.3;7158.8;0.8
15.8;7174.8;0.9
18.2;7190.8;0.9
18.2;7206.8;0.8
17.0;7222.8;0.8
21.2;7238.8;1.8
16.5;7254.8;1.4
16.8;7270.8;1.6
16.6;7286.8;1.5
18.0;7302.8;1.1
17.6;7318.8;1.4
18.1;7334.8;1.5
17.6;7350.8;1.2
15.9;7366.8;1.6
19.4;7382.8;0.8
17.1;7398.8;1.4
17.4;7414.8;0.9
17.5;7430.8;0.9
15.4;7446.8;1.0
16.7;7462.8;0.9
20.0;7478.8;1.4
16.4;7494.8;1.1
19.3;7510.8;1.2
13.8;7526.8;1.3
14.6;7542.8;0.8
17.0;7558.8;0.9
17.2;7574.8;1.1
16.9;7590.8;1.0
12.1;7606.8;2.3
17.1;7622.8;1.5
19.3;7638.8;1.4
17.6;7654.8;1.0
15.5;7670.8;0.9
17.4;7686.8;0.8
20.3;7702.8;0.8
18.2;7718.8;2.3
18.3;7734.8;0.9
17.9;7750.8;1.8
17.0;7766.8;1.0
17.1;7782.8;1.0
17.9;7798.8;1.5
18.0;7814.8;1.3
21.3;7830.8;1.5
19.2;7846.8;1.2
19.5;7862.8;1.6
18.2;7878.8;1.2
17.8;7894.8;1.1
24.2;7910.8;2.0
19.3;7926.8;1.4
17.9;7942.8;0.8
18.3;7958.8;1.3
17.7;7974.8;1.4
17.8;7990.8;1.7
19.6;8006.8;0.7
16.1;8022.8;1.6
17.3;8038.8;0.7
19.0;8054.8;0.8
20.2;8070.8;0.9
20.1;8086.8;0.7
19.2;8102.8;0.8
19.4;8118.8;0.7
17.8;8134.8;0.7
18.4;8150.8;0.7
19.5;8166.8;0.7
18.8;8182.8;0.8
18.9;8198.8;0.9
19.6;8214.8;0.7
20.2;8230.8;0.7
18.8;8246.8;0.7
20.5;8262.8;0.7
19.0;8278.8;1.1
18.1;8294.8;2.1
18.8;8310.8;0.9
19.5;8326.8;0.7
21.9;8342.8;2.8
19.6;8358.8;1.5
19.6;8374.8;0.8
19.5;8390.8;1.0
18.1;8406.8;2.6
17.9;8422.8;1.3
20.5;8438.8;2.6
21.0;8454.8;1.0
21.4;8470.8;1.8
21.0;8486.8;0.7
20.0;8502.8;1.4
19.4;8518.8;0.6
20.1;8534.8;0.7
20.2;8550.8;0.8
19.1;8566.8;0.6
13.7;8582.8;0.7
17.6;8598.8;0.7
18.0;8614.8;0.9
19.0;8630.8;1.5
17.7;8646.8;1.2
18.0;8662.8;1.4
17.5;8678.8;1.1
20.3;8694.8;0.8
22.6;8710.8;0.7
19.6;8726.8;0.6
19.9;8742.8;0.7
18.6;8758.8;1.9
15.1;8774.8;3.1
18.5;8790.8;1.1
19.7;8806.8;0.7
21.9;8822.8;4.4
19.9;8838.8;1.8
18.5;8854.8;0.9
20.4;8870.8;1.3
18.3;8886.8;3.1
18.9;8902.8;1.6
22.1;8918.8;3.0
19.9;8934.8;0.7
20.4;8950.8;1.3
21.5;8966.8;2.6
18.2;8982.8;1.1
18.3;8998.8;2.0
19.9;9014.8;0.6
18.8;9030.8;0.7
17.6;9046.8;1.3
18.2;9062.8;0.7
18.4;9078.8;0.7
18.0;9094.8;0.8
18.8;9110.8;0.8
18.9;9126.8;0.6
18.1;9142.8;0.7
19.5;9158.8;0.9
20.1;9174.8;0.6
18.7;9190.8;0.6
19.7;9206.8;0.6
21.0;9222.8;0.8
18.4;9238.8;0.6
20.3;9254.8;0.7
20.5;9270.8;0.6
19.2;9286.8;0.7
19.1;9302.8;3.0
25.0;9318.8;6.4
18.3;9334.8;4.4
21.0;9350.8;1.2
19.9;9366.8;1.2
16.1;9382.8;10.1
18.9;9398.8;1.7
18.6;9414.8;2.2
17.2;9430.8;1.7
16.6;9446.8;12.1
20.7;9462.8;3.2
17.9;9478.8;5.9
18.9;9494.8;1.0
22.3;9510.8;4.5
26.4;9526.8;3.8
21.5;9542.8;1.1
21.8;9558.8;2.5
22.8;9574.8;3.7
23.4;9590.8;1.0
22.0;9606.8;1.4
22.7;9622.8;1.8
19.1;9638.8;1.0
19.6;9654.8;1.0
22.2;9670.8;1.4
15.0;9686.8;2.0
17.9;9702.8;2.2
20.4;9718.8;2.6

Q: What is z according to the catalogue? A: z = 0.46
